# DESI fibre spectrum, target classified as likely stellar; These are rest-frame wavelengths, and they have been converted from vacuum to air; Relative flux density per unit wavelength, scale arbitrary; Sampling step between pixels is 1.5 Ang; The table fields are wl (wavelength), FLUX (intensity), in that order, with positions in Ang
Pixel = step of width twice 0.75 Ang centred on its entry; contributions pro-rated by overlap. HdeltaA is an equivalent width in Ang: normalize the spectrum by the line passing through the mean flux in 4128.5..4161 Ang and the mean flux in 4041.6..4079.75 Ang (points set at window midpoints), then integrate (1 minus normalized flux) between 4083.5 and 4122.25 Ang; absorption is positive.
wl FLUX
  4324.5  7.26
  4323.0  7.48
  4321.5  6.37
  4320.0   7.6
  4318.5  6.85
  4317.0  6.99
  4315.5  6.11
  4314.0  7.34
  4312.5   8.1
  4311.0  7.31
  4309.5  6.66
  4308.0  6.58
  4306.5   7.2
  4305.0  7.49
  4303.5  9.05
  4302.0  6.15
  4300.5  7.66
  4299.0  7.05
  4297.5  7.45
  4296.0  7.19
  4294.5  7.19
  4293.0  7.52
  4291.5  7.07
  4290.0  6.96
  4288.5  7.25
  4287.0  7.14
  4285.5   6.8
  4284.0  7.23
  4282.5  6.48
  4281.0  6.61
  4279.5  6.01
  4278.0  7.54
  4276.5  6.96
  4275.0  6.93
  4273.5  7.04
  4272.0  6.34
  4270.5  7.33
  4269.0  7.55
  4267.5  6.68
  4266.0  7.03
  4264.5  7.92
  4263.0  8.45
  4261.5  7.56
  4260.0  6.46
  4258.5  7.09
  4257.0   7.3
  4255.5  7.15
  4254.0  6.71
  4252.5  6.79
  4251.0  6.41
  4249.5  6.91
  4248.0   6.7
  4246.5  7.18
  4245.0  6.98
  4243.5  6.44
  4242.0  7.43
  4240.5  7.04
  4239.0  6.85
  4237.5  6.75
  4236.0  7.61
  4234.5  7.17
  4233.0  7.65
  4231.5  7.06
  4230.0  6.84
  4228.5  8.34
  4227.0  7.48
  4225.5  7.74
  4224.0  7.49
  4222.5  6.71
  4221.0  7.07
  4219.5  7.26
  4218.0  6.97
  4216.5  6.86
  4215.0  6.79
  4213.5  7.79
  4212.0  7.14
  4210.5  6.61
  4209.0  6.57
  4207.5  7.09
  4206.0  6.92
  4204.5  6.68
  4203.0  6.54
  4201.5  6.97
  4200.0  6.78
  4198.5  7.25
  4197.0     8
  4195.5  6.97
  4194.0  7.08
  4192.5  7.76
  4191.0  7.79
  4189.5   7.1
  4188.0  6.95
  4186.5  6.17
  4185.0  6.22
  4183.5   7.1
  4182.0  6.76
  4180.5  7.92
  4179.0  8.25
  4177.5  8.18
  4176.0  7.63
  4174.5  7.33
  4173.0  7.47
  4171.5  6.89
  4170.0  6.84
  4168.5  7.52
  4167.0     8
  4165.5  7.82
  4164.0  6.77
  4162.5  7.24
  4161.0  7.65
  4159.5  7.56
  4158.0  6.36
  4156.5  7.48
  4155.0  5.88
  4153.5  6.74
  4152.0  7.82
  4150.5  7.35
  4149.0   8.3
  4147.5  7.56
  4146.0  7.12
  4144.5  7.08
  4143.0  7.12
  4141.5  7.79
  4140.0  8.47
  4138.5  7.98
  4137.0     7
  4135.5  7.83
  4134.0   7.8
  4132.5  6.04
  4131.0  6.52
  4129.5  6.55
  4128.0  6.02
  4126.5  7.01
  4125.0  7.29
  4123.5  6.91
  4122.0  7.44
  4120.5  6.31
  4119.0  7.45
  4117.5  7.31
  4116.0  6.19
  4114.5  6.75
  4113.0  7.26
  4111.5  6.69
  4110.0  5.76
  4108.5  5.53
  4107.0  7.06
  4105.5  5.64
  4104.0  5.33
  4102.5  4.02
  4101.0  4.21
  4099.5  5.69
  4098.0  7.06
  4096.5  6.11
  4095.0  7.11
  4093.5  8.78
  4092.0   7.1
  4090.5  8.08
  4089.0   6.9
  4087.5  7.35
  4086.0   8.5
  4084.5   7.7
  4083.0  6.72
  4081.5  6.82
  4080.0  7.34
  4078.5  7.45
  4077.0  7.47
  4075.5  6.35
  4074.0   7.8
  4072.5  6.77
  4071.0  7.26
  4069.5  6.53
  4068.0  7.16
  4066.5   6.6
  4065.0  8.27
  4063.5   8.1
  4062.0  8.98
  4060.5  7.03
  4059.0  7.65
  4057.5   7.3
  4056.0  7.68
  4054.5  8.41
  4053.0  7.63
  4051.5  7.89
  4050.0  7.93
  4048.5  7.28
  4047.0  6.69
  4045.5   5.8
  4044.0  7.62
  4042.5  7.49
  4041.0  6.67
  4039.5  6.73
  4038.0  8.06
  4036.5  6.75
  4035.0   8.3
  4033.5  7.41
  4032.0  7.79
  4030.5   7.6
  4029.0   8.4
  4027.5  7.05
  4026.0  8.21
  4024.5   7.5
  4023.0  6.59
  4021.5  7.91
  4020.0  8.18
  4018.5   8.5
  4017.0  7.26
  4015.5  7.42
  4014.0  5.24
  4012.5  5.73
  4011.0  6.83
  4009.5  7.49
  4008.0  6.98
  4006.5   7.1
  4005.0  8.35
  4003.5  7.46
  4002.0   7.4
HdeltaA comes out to 3.6 Ang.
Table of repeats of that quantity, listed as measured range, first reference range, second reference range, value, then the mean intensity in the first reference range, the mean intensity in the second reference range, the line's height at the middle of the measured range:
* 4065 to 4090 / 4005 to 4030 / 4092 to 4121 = -2.1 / 7.31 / 6.35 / 6.66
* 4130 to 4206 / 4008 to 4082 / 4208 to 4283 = -0.8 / 7.36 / 7.08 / 7.19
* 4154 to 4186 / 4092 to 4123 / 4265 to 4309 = -3.0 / 6.41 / 7.09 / 6.64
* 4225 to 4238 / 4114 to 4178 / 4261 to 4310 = -0.4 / 7.22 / 7.15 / 7.18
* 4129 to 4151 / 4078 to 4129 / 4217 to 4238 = -1.5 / 6.73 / 7.3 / 6.9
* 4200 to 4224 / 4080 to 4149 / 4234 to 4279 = 0.2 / 6.89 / 7.07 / 7.01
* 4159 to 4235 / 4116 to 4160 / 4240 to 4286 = -1.6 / 7.16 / 7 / 7.08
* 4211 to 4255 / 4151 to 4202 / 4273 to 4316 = 0.5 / 7.24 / 7.11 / 7.18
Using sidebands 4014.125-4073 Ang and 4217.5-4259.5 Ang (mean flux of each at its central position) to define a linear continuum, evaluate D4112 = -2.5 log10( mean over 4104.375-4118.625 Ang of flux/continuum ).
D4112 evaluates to 0.14 mag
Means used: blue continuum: 7.48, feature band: 6.46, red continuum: 7.11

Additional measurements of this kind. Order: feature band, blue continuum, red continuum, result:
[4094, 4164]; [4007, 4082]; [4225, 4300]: 0.07 mag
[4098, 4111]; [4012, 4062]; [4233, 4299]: 0.30 mag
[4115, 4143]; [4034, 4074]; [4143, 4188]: 0.03 mag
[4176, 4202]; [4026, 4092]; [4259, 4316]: 0.00 mag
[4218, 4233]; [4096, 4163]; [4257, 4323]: -0.05 mag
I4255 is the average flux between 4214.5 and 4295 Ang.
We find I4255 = 7.09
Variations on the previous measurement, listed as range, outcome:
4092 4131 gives 6.47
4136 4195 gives 7.34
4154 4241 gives 7.18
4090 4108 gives 6.31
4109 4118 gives 6.61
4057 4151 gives 7.02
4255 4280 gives 7.15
